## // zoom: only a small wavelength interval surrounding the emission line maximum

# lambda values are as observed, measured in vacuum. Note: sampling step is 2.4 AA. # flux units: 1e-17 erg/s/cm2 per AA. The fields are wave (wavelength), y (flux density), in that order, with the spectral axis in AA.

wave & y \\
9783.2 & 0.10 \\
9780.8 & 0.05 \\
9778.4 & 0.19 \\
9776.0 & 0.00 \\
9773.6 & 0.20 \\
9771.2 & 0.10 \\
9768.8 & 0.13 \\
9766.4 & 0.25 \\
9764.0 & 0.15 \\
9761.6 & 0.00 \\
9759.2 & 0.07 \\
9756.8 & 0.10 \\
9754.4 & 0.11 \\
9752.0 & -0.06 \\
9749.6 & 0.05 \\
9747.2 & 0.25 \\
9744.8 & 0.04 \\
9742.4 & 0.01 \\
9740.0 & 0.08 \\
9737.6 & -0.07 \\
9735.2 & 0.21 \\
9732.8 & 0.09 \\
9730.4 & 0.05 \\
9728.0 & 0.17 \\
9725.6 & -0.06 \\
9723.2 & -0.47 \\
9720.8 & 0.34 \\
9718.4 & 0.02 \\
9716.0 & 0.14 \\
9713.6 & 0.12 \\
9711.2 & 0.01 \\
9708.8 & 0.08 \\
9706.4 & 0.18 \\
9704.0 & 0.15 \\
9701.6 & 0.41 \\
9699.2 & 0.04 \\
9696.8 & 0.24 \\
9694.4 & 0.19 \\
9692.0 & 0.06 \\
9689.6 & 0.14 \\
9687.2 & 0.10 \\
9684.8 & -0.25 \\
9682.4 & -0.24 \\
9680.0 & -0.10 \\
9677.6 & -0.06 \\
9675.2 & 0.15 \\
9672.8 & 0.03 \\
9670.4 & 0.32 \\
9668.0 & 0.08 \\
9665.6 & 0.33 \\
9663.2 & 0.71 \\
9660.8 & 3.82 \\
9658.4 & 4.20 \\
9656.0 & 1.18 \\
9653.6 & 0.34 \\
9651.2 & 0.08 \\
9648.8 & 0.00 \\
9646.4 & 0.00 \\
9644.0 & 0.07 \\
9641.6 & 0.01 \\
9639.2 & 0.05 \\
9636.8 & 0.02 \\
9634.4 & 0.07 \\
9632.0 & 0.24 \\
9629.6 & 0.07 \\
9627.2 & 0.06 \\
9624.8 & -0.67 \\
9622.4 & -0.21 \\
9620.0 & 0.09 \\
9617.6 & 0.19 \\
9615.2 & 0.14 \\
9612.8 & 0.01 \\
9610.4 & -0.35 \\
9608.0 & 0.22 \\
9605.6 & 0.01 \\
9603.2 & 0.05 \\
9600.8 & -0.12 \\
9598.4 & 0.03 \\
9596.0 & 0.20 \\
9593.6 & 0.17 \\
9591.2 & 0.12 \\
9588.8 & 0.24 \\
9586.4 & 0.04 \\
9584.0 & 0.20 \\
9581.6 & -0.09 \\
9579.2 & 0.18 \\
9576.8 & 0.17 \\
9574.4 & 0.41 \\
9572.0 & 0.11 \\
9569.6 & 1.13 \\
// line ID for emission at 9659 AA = [O III] 5007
